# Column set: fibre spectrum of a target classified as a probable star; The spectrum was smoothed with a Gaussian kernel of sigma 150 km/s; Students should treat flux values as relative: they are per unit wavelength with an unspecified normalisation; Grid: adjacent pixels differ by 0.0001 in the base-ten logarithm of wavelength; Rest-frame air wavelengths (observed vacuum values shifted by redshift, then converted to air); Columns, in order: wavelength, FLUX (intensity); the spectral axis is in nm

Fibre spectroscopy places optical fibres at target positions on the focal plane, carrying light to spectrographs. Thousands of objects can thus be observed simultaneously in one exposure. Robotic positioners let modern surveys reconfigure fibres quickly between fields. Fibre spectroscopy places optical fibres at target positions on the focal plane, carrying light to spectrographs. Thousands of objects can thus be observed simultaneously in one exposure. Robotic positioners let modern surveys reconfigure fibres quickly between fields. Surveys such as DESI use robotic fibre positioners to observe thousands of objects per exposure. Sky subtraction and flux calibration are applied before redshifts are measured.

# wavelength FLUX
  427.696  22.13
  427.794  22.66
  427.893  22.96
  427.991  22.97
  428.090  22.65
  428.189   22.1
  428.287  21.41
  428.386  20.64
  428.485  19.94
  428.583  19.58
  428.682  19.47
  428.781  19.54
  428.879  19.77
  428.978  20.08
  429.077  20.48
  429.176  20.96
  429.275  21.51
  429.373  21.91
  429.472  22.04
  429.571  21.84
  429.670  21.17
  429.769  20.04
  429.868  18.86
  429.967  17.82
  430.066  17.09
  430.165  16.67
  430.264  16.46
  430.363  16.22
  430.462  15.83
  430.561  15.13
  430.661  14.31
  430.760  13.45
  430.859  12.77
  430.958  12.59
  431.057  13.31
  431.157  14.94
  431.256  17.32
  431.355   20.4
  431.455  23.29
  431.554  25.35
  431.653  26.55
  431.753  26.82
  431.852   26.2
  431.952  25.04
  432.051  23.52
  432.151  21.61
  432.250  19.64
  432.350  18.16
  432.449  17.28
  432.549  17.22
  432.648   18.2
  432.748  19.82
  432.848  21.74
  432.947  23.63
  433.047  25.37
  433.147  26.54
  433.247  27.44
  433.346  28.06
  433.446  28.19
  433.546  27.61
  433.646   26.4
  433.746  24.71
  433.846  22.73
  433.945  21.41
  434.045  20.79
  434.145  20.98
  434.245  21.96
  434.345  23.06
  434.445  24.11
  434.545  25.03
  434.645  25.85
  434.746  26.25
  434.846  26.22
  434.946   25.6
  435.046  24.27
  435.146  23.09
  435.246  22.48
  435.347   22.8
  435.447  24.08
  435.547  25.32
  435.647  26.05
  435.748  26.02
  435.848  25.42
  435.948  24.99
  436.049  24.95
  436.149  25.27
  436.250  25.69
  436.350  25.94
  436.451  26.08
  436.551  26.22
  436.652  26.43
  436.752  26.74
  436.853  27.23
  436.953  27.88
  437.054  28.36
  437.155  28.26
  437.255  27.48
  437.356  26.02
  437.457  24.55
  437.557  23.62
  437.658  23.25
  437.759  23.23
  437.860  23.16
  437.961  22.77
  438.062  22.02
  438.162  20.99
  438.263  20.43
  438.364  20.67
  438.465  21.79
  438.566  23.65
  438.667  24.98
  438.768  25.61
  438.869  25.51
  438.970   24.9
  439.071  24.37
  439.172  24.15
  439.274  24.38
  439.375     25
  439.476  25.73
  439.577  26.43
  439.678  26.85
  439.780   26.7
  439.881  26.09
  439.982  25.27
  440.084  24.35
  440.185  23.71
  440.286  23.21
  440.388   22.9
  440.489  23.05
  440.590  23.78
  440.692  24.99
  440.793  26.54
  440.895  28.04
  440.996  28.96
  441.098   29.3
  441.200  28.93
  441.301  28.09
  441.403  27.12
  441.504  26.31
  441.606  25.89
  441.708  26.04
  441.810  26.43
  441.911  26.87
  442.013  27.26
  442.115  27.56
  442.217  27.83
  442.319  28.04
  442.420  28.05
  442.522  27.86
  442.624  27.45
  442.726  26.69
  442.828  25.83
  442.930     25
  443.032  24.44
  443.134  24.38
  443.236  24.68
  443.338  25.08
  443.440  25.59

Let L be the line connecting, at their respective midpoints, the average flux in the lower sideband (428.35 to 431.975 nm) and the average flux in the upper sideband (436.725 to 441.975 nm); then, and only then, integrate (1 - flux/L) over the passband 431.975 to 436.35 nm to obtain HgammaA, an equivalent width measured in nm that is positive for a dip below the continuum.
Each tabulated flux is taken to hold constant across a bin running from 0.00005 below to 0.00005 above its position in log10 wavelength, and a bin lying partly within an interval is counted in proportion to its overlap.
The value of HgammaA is -0.37 nm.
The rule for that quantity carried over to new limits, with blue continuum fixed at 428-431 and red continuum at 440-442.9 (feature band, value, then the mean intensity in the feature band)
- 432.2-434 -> -0.16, 23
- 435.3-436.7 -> -0.15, 25.4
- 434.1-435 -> -0.09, 24.3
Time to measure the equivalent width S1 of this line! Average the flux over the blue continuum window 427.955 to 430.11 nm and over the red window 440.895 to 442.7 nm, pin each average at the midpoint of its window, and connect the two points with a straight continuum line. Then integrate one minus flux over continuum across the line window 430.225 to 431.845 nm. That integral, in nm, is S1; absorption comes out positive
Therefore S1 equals 0.27 nm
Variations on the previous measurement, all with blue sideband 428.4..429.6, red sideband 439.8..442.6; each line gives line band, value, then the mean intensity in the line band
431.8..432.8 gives 0.066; 20.7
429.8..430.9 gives 0.272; 16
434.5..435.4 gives -0.046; 24.6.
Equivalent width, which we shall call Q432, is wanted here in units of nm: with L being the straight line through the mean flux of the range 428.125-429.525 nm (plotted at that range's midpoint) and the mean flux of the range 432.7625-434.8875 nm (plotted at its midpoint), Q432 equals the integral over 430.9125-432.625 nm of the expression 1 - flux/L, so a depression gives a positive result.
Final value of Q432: 0.18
